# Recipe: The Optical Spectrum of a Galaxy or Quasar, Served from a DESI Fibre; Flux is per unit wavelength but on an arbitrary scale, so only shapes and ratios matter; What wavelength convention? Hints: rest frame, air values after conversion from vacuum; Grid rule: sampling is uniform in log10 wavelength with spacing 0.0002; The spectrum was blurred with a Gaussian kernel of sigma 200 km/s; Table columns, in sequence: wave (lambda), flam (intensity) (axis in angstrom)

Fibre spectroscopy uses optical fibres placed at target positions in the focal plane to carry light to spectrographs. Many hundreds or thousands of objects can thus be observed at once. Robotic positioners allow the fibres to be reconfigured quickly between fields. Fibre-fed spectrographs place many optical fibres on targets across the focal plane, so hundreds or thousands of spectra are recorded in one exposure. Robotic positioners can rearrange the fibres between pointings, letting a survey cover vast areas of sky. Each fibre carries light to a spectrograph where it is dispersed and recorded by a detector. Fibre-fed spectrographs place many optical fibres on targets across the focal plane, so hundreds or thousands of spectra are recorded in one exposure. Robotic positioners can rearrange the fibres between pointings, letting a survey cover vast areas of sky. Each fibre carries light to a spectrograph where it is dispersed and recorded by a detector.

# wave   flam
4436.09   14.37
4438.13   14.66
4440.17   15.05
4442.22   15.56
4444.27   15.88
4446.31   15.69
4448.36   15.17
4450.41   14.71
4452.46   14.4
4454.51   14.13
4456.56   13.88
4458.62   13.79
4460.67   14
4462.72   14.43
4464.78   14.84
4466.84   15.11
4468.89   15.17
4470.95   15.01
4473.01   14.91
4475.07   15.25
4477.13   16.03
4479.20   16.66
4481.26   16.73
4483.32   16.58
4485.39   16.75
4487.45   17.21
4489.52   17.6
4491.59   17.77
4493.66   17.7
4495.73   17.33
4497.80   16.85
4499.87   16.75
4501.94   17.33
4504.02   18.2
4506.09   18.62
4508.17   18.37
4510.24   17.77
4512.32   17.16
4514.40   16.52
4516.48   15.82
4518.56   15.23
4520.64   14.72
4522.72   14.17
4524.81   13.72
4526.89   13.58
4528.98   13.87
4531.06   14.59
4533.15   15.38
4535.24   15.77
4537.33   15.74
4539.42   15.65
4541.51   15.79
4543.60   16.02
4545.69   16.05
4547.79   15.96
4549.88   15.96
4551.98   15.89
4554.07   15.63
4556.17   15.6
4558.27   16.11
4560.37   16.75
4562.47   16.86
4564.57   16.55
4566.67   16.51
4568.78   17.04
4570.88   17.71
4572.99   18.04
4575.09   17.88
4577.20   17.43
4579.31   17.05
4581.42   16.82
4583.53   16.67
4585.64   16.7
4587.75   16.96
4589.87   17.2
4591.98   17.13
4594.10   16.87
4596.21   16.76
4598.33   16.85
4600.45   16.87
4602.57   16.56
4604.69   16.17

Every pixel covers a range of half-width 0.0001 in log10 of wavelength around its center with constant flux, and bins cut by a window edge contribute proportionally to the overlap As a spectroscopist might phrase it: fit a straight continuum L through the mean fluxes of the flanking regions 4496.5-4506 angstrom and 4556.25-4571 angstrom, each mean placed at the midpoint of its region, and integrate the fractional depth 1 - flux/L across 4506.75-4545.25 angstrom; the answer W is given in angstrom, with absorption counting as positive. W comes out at 3.5 angstrom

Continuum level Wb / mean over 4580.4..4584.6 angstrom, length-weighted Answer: 16.8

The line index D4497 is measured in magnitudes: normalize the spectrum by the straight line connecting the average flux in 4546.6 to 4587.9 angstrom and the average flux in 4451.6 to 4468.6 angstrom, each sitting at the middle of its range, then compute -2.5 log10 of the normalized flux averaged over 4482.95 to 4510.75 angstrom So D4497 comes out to -0.16 mag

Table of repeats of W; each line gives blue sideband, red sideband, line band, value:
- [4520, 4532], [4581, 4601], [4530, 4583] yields -3.3 angstrom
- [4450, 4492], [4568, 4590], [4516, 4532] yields 1.9 angstrom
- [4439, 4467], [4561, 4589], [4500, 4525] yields -1.1 angstrom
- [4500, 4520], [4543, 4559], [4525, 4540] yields 1.5 angstrom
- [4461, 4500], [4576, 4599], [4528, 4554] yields 1.7 angstrom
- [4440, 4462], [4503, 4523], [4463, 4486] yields -0.2 angstrom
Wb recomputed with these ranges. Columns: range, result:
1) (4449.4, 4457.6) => 14.3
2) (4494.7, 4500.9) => 17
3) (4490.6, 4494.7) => 17.7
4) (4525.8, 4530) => 13.7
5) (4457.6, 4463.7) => 14.1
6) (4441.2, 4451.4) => 15.4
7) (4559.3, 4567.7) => 16.7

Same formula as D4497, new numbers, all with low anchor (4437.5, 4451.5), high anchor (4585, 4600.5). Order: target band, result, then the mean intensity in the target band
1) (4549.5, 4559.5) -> 0.044 mag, 15.8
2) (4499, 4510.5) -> -0.124 mag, 17.9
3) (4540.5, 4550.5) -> 0.029 mag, 16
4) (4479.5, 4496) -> -0.095 mag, 17.2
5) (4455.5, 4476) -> 0.062 mag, 14.6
